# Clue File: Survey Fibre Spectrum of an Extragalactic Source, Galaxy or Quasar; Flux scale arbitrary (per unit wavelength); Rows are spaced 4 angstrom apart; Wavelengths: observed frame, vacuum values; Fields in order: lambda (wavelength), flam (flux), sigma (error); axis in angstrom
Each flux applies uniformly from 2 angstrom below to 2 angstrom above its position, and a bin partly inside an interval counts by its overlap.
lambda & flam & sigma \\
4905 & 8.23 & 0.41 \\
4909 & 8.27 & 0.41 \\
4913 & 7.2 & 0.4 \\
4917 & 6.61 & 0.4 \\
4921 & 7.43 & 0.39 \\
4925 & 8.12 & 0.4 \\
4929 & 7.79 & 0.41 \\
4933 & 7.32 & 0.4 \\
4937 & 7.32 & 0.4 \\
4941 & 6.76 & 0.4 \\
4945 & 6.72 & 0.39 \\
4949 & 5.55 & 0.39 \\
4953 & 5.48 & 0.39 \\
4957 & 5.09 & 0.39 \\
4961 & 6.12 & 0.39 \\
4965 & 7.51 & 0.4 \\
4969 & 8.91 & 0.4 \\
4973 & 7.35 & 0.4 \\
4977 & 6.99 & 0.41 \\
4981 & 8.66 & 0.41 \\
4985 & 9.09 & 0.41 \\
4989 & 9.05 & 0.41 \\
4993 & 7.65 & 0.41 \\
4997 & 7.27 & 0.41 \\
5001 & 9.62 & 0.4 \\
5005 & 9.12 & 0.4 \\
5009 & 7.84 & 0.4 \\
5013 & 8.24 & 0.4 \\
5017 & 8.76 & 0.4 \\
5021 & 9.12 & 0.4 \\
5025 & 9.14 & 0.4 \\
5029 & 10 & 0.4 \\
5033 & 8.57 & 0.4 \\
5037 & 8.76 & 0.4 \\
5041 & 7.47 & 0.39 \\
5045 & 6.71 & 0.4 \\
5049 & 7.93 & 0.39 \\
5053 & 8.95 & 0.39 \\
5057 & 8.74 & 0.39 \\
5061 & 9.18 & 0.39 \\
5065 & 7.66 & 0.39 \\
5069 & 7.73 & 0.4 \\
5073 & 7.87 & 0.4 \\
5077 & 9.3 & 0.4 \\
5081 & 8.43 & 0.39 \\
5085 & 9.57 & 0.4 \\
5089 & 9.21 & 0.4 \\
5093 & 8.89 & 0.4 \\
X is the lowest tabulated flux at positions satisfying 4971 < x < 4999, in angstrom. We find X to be 6.99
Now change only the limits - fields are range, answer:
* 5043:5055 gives 6.71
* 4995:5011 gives 7.27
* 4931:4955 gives 5.48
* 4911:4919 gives 6.61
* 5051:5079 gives 7.66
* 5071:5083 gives 7.87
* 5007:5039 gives 7.84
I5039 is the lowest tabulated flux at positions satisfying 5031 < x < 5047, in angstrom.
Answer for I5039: 6.71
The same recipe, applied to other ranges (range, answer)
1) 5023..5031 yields 9.14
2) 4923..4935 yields 7.32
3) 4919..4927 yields 7.43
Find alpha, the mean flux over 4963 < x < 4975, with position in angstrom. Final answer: 7.92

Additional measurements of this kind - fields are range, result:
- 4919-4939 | 7.6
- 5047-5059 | 8.54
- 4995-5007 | 8.67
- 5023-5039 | 9.12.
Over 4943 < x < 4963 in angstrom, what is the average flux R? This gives 5.79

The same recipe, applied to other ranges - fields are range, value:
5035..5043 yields 8.12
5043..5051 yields 7.32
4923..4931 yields 7.96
